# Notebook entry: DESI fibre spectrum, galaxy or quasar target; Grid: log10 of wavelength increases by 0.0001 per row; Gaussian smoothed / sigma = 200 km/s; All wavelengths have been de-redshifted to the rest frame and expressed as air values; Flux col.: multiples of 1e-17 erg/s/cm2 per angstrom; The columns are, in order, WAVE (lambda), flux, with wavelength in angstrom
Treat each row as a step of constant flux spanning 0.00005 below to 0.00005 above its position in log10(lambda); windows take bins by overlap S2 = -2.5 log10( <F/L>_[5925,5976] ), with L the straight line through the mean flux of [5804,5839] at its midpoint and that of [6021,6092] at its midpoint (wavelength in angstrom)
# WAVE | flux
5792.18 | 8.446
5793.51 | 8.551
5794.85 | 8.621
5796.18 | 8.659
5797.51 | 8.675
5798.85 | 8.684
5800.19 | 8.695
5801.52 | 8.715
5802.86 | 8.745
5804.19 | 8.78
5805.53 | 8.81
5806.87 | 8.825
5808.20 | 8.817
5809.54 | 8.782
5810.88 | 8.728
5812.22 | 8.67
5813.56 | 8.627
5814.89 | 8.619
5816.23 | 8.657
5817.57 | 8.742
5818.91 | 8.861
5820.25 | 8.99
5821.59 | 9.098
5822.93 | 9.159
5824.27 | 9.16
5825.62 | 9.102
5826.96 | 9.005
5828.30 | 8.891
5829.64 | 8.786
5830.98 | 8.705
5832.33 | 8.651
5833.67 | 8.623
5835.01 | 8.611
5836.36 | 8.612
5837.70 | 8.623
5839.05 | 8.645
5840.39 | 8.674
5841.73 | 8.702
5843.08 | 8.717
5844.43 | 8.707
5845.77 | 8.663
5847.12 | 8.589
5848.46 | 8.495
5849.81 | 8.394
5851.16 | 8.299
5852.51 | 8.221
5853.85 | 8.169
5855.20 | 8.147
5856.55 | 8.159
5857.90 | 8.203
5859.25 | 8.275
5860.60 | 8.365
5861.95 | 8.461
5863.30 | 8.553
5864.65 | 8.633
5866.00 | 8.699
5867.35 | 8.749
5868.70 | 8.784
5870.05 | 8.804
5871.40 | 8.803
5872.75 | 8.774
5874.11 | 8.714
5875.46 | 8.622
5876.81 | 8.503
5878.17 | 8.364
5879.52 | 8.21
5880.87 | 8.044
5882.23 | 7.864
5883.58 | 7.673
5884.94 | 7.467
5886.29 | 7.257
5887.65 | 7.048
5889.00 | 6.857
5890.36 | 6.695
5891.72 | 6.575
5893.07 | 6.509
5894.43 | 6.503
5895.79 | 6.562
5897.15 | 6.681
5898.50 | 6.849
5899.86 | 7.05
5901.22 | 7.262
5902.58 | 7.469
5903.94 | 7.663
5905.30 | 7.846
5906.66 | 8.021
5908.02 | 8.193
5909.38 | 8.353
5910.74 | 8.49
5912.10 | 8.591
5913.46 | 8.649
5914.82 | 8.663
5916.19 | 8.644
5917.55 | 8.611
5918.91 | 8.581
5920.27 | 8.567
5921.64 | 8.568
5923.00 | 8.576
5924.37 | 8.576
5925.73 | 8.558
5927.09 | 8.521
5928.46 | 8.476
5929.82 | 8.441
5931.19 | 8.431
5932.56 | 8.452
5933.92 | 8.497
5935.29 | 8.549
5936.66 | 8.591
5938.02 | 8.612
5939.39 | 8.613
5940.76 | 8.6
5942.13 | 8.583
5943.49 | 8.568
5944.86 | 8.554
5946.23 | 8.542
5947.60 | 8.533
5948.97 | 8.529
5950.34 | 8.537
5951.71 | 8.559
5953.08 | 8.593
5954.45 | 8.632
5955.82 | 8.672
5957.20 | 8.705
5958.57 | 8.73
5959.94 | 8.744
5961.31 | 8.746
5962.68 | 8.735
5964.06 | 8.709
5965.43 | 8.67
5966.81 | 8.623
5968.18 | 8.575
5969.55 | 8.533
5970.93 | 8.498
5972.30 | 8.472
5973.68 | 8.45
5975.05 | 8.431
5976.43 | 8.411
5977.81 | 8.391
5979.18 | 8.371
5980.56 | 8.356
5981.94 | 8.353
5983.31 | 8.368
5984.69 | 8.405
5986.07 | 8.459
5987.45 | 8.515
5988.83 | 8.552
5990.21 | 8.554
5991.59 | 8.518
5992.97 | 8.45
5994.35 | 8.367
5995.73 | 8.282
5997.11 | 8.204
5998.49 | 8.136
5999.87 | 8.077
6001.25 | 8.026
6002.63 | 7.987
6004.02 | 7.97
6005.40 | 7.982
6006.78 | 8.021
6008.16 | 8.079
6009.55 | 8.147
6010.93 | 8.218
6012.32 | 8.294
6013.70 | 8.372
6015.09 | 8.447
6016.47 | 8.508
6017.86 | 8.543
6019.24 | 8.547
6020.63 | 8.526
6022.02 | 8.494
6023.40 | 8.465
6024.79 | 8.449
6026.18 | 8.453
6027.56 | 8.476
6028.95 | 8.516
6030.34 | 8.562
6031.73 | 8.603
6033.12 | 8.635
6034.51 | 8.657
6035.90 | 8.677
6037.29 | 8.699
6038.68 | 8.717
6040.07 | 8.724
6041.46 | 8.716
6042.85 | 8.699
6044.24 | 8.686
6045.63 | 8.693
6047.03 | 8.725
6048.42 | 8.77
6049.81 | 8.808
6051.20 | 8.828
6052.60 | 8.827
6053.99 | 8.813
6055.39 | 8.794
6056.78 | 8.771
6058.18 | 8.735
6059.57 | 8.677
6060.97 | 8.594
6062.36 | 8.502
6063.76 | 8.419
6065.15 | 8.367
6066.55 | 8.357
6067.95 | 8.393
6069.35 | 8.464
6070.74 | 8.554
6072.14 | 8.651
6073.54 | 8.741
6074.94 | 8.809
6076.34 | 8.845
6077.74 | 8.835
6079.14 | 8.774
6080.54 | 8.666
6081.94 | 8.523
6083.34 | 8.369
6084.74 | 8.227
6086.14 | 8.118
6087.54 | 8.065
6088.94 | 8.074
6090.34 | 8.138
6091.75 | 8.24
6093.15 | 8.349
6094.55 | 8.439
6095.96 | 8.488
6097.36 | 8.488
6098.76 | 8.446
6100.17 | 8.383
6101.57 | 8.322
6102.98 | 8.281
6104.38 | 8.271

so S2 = 0.01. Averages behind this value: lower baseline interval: 8.8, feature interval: 8.57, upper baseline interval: 8.58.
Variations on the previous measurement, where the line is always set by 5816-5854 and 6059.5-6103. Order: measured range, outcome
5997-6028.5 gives 0.031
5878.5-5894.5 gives 0.189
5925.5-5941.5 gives 0.011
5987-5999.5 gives 0.021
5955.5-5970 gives -0.012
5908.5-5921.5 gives 0.008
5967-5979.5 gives 0.012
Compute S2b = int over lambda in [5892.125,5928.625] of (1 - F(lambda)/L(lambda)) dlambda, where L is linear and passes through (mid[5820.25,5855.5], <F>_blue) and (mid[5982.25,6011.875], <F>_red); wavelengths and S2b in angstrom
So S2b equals 2.3 angstrom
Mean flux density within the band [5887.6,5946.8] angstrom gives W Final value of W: 8.04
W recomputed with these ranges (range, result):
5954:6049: 8.47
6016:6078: 8.63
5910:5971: 8.59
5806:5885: 8.59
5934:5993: 8.55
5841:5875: 8.52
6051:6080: 8.65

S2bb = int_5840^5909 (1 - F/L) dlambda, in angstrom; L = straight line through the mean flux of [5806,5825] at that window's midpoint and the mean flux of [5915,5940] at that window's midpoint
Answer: 5.6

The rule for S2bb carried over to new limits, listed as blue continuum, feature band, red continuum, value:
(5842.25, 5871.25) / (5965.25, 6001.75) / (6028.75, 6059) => 1.0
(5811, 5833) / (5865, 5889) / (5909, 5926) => 1.3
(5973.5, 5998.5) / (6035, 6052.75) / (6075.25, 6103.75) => -0.7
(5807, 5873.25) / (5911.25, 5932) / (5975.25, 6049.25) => 0.0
